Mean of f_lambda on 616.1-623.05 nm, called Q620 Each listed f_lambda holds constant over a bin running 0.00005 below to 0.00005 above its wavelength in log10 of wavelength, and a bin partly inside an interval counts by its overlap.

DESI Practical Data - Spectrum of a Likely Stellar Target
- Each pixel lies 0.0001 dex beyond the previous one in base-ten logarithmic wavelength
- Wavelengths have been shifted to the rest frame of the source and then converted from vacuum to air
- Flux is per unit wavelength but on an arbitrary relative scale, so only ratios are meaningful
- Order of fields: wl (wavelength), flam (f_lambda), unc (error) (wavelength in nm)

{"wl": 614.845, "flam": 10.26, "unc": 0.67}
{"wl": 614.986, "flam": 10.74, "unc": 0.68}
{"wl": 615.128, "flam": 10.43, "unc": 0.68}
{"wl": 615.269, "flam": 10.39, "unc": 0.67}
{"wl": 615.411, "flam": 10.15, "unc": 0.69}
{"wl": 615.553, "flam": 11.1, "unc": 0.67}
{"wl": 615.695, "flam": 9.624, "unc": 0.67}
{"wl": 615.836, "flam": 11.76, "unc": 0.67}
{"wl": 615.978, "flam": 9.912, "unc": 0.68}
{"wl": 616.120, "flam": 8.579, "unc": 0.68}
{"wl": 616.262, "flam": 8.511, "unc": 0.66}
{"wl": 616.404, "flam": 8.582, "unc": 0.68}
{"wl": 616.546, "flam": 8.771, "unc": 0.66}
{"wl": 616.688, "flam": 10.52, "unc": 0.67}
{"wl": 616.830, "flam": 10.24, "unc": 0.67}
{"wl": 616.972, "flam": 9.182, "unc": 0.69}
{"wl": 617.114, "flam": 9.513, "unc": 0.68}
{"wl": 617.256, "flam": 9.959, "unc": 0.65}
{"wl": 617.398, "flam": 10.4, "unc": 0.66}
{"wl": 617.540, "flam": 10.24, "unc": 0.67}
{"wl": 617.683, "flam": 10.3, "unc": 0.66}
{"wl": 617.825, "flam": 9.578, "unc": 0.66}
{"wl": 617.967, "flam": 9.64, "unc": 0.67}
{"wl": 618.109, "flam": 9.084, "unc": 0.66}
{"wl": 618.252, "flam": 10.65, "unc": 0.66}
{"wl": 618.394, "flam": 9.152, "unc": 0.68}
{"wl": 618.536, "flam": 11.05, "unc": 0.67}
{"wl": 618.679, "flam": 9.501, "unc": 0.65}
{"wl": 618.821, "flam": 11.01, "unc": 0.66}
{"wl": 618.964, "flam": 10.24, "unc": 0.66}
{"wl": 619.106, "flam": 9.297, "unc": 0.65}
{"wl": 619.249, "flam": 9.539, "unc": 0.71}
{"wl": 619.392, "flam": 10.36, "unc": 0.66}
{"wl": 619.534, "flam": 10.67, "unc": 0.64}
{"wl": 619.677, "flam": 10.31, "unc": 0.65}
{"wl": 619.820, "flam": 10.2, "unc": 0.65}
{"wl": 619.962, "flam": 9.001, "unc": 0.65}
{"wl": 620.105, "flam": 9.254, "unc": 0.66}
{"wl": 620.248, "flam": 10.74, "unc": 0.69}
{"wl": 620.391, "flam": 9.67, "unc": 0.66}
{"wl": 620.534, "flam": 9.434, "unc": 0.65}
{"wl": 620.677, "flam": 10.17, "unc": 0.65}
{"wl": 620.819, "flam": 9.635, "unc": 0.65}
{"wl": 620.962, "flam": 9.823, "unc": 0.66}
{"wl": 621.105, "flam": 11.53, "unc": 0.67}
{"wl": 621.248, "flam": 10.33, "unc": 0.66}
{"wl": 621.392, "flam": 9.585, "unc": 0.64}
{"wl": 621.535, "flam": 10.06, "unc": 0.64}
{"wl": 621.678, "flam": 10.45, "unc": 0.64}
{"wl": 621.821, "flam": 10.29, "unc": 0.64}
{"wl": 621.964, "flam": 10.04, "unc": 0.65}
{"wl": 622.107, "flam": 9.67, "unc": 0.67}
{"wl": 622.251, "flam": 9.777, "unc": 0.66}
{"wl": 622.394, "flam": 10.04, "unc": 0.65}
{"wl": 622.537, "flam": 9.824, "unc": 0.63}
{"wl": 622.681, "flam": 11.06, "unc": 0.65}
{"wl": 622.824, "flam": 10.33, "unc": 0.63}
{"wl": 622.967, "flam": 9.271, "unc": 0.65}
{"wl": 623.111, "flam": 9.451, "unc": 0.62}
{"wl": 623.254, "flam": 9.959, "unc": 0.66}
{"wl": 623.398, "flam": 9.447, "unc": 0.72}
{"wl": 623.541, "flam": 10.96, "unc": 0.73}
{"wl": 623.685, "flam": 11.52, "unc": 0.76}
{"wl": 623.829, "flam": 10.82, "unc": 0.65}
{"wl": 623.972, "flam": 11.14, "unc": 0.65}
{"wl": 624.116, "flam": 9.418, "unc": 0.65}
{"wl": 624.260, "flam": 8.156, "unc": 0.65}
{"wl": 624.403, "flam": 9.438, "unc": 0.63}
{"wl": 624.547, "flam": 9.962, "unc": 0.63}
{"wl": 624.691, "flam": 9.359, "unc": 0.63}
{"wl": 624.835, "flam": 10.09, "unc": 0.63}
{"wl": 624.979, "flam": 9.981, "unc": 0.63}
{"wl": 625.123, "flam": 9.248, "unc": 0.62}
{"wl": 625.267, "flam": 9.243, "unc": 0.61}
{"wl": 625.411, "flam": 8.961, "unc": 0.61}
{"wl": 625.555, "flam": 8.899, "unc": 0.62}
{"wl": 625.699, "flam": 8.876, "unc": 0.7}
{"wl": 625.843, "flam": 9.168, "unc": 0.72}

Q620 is 9.91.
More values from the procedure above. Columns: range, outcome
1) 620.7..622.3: 10.1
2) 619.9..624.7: 10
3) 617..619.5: 9.97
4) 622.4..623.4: 9.95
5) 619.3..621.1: 10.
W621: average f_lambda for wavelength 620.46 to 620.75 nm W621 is 9.82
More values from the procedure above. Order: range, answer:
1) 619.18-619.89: 10.2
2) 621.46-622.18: 10.1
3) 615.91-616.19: 9.24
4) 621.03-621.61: 10.4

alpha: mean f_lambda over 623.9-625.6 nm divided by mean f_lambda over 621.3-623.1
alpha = 0.95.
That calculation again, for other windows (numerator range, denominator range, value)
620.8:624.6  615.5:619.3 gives 1.02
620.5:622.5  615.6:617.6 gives 1.04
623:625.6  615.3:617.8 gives 0.99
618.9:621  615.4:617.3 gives 1.02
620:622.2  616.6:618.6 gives 1.01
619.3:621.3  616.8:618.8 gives 1.02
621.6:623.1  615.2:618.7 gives 1.02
